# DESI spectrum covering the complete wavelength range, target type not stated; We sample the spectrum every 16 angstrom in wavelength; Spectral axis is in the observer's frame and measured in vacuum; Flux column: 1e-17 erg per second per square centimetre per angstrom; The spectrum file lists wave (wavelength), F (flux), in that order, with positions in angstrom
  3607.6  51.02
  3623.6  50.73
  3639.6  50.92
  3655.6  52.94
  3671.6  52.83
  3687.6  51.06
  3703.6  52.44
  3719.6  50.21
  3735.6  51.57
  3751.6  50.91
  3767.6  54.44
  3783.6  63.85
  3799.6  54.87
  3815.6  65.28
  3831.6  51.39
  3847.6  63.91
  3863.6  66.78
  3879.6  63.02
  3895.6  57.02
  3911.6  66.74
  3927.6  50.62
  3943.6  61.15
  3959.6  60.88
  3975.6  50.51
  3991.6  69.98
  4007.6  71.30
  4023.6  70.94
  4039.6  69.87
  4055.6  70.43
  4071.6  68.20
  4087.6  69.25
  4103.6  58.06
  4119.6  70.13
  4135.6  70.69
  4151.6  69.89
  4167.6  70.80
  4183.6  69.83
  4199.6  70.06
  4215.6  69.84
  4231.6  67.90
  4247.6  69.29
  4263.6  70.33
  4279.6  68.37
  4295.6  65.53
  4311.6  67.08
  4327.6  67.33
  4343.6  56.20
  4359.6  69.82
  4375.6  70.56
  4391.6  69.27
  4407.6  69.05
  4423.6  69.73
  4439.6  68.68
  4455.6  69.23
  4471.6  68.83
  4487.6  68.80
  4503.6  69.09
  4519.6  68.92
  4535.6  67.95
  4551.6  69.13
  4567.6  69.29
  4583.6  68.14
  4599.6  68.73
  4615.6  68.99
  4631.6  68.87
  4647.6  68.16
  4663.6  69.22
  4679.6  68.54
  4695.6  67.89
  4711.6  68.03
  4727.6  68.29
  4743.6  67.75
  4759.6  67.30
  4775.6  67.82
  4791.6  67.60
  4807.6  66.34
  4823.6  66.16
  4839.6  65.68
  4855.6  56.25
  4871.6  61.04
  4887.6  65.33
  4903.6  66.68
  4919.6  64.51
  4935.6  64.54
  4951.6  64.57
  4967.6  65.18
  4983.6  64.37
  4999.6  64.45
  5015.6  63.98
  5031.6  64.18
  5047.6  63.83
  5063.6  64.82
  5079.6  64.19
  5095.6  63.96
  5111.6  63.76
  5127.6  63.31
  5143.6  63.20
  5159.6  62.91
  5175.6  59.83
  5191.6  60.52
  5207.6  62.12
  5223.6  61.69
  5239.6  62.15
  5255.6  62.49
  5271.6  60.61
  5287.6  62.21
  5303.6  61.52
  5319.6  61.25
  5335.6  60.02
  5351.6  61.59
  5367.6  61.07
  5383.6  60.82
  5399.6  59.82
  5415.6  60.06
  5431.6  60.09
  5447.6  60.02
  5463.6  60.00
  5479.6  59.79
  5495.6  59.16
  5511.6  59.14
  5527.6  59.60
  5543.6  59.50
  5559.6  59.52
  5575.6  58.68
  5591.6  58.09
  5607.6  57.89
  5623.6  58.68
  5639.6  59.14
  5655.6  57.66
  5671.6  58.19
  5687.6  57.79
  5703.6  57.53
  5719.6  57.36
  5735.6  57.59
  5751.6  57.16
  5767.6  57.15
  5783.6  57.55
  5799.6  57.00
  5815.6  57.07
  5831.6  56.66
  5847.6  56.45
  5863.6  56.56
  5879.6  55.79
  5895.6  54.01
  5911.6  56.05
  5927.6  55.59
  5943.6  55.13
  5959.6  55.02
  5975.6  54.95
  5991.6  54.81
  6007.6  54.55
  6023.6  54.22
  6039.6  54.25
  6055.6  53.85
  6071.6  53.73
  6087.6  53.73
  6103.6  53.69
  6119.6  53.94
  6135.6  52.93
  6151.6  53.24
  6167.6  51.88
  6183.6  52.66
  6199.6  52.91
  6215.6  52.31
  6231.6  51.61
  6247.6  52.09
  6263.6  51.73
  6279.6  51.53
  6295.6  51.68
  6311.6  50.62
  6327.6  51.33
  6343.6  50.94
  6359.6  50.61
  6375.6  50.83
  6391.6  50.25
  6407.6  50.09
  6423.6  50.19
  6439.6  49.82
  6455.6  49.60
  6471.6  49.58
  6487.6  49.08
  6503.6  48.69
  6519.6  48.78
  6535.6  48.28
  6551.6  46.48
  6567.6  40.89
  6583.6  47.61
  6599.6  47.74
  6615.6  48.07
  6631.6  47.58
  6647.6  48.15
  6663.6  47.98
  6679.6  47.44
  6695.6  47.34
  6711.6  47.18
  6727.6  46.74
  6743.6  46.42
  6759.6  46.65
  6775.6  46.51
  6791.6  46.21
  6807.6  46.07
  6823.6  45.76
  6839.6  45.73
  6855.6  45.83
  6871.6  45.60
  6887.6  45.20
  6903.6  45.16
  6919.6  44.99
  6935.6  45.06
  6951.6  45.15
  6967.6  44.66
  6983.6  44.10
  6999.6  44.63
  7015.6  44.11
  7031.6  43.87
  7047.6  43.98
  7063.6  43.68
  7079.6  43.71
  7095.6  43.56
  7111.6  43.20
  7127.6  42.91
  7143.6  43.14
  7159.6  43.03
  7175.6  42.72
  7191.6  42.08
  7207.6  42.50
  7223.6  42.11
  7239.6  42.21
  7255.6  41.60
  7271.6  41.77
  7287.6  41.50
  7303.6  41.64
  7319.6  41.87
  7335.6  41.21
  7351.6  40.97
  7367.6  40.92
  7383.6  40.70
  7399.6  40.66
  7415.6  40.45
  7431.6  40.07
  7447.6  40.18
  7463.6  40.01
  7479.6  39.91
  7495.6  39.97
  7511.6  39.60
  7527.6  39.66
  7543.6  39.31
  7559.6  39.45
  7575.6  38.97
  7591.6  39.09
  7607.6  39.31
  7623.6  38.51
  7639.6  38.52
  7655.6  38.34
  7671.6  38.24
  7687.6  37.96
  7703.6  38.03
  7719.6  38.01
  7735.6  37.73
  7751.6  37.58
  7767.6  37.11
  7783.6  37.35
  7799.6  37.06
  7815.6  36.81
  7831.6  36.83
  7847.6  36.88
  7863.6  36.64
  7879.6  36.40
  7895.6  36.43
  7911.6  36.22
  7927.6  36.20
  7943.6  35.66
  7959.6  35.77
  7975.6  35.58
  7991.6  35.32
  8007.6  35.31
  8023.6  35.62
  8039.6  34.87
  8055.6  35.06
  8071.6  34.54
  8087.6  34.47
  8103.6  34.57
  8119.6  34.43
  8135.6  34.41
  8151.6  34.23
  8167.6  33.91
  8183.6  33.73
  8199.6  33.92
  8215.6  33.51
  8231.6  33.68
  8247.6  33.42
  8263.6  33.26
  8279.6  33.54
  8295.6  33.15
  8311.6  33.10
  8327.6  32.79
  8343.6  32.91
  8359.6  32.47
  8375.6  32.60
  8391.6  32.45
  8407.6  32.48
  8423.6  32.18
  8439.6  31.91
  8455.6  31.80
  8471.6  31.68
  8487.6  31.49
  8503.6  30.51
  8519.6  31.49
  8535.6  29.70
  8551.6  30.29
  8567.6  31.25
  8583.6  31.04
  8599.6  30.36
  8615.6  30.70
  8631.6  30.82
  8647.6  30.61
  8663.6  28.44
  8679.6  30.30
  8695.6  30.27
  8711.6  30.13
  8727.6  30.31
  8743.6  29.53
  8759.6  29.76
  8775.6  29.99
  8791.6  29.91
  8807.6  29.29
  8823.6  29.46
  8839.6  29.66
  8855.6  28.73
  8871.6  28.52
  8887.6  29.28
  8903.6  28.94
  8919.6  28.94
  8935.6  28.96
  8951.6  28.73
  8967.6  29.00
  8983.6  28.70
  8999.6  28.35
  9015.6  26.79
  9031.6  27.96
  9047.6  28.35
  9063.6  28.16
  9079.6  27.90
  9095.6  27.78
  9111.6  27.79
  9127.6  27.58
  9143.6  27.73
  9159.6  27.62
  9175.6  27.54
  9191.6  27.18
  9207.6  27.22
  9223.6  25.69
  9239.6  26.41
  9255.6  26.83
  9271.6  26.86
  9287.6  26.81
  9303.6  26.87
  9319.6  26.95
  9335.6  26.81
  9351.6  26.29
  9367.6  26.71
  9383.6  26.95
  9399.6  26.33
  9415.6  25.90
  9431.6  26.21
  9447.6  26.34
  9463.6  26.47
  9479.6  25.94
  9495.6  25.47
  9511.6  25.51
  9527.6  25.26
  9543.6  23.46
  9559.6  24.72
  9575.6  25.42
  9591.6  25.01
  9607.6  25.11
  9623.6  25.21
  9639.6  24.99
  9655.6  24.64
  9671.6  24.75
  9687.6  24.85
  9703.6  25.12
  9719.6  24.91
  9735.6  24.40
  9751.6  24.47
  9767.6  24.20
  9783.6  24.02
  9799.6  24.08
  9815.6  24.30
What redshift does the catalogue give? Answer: 0.000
